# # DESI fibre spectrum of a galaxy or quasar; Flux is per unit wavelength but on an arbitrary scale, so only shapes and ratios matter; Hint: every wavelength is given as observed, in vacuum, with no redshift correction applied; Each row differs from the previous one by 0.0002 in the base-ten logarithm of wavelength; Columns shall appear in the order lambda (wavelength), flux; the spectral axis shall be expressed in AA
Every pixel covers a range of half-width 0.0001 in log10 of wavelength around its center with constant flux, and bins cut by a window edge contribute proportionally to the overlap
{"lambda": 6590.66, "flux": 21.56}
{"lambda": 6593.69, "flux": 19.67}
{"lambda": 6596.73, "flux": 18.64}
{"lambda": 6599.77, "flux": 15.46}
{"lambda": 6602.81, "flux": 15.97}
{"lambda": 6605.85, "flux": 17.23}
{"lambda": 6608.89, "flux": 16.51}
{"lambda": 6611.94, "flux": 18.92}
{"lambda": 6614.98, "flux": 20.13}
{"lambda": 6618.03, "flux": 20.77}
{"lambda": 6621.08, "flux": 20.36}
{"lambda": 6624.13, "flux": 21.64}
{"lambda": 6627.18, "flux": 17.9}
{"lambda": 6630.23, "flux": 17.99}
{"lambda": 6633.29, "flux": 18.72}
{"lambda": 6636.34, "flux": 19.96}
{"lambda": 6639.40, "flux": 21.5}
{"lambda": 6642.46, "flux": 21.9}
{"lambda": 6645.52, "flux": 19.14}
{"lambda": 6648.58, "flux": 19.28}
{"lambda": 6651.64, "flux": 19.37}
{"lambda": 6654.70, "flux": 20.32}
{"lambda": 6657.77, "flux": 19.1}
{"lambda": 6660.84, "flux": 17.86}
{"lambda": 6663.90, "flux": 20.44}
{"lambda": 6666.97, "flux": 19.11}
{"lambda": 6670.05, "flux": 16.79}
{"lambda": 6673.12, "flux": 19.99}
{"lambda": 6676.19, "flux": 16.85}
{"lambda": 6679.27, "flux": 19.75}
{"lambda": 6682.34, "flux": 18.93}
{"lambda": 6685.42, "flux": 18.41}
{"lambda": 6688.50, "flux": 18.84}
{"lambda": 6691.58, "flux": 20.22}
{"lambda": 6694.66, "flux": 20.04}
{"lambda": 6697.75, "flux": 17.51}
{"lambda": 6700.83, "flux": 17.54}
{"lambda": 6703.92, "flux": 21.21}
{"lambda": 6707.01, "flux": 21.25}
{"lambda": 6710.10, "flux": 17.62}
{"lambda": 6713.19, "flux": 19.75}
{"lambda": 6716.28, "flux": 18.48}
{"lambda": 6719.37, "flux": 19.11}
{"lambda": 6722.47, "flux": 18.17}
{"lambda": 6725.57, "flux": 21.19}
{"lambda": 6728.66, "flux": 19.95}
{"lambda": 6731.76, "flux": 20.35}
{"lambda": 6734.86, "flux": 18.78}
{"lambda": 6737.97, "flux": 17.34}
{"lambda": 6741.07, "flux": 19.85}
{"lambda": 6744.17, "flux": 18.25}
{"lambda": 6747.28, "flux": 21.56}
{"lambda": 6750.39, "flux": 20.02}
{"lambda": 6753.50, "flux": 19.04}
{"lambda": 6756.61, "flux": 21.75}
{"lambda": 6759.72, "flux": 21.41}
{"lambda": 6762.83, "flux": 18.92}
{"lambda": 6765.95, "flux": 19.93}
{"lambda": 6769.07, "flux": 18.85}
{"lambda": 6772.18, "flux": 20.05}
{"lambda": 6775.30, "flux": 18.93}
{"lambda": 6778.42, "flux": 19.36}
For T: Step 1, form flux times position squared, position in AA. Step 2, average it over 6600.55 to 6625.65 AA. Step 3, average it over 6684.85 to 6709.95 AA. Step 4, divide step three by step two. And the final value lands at 1.05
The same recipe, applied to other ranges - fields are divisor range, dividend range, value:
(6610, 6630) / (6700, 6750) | 1.02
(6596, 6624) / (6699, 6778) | 1.11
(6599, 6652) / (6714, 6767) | 1.07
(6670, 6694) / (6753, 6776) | 1.08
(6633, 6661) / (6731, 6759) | 1.02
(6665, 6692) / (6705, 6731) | 1.05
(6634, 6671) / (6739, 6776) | 1.05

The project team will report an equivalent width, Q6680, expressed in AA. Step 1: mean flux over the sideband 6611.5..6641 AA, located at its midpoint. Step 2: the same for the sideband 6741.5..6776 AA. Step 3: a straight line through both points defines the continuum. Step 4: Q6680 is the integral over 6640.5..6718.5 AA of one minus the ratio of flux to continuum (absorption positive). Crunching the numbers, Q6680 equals 2.6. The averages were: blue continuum 19.8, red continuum 19.9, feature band 19.2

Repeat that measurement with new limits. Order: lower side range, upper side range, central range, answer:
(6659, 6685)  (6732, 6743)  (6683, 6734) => -1.5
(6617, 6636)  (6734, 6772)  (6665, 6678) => 0.9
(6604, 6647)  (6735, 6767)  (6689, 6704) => 0.4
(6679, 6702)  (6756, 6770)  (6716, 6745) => 0.5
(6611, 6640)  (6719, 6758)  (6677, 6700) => 0.8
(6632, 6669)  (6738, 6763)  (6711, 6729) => 0.5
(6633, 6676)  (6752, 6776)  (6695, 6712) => 0.5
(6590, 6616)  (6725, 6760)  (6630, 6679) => -1.5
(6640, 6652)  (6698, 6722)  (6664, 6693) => 1.1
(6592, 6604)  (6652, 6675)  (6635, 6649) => -1.4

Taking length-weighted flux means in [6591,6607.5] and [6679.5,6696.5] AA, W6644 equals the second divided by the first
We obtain 1.09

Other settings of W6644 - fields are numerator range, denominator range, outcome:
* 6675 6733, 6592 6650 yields 1.01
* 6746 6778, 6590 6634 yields 1.07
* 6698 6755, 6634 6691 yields 1.00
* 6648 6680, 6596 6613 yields 1.12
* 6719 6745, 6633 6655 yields 0.96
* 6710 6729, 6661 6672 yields 1.03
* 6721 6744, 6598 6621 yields 1.07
